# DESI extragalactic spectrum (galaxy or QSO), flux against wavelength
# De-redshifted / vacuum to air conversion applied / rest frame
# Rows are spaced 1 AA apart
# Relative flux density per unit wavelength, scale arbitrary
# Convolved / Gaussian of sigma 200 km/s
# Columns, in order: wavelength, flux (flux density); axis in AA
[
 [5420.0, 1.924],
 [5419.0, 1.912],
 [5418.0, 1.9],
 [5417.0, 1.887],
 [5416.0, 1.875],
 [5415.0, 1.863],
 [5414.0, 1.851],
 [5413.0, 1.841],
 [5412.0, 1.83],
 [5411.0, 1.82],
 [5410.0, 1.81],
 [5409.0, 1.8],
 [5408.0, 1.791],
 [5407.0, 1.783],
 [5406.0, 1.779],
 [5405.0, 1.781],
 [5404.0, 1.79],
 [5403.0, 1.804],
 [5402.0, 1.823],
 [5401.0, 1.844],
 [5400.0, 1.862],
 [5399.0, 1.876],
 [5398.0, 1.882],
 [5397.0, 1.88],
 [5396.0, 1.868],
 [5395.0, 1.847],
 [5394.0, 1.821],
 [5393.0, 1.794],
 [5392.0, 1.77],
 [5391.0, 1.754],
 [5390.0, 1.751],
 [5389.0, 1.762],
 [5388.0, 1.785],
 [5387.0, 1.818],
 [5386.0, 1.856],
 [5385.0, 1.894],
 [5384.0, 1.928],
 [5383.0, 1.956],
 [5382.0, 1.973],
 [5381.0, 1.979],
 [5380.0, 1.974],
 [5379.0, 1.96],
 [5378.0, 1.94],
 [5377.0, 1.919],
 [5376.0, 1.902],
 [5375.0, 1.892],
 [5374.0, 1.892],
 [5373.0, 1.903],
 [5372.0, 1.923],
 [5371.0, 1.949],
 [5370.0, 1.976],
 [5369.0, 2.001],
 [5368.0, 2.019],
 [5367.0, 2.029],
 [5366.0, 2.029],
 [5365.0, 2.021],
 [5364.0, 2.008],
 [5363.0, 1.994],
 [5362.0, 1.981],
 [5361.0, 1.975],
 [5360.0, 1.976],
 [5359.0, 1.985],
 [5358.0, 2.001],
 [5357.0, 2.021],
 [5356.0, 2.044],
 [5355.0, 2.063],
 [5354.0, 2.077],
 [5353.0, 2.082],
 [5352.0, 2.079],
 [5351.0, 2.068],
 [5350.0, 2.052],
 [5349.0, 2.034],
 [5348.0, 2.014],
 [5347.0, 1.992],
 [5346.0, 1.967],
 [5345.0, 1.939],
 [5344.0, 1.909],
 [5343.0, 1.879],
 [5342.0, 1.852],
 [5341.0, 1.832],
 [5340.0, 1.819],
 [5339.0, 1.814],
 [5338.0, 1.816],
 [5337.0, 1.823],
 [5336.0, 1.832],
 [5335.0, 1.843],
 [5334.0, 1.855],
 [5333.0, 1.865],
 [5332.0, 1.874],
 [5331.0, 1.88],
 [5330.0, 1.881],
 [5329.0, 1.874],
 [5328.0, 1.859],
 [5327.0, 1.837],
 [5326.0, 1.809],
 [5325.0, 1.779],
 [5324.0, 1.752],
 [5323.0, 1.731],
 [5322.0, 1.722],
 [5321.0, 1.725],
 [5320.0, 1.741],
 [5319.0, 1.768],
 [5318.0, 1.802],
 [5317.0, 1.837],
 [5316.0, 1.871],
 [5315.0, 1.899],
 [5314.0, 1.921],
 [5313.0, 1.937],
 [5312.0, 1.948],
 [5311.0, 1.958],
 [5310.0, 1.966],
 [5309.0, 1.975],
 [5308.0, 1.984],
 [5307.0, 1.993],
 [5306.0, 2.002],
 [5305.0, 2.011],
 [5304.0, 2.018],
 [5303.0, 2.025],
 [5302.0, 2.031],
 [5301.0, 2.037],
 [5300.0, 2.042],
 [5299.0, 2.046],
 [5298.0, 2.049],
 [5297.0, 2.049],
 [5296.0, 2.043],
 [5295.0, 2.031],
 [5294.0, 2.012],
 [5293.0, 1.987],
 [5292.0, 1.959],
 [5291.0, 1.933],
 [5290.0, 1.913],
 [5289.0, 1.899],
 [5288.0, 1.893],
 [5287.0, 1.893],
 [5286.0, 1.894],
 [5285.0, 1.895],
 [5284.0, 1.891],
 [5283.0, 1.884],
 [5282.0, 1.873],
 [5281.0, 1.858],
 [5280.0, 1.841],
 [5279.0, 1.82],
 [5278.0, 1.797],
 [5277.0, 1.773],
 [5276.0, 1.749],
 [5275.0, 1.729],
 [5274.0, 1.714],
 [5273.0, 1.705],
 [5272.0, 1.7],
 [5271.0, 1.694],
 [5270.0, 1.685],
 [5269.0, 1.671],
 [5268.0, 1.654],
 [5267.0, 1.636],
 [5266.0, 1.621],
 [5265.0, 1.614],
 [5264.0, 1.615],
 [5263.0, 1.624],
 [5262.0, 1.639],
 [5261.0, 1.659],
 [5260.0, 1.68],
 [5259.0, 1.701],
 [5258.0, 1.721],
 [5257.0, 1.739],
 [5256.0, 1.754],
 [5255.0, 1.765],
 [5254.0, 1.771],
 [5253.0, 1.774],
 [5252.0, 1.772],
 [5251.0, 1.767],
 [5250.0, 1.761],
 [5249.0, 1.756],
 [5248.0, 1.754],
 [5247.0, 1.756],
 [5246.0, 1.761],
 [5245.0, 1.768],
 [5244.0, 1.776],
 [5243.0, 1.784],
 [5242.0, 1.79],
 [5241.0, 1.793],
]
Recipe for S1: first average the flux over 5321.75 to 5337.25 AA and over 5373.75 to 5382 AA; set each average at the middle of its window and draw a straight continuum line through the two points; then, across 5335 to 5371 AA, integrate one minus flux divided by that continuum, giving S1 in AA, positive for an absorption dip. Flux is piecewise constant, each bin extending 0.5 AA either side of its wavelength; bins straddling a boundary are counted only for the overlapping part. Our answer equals -1.7 AA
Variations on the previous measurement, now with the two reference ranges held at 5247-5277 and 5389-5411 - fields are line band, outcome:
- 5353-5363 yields -1.3 AA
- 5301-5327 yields -2.1 AA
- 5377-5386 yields -0.7 AA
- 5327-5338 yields -0.6 AA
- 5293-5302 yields -1.6 AA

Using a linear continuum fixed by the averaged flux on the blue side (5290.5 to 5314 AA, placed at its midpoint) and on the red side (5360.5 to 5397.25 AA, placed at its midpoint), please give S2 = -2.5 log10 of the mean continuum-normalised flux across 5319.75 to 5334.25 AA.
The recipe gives 0.09 mag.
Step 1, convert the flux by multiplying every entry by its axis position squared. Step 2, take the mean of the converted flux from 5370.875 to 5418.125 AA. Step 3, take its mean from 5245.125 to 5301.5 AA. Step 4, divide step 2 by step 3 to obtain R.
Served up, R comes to 1.07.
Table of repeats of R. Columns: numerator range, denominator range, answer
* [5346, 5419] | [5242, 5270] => 1.17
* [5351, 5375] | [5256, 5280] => 1.22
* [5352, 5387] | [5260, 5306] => 1.10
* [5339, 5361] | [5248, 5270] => 1.21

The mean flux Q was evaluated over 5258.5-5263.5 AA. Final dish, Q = 1.66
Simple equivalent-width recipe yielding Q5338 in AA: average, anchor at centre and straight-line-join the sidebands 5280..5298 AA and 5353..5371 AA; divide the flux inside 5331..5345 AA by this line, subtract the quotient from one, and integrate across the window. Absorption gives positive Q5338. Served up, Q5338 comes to 1.0 AA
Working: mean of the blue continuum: 1.94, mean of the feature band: 1.85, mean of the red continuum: 2.01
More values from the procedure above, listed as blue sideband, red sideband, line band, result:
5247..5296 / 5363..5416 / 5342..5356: -1.2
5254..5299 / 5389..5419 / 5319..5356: -1.5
